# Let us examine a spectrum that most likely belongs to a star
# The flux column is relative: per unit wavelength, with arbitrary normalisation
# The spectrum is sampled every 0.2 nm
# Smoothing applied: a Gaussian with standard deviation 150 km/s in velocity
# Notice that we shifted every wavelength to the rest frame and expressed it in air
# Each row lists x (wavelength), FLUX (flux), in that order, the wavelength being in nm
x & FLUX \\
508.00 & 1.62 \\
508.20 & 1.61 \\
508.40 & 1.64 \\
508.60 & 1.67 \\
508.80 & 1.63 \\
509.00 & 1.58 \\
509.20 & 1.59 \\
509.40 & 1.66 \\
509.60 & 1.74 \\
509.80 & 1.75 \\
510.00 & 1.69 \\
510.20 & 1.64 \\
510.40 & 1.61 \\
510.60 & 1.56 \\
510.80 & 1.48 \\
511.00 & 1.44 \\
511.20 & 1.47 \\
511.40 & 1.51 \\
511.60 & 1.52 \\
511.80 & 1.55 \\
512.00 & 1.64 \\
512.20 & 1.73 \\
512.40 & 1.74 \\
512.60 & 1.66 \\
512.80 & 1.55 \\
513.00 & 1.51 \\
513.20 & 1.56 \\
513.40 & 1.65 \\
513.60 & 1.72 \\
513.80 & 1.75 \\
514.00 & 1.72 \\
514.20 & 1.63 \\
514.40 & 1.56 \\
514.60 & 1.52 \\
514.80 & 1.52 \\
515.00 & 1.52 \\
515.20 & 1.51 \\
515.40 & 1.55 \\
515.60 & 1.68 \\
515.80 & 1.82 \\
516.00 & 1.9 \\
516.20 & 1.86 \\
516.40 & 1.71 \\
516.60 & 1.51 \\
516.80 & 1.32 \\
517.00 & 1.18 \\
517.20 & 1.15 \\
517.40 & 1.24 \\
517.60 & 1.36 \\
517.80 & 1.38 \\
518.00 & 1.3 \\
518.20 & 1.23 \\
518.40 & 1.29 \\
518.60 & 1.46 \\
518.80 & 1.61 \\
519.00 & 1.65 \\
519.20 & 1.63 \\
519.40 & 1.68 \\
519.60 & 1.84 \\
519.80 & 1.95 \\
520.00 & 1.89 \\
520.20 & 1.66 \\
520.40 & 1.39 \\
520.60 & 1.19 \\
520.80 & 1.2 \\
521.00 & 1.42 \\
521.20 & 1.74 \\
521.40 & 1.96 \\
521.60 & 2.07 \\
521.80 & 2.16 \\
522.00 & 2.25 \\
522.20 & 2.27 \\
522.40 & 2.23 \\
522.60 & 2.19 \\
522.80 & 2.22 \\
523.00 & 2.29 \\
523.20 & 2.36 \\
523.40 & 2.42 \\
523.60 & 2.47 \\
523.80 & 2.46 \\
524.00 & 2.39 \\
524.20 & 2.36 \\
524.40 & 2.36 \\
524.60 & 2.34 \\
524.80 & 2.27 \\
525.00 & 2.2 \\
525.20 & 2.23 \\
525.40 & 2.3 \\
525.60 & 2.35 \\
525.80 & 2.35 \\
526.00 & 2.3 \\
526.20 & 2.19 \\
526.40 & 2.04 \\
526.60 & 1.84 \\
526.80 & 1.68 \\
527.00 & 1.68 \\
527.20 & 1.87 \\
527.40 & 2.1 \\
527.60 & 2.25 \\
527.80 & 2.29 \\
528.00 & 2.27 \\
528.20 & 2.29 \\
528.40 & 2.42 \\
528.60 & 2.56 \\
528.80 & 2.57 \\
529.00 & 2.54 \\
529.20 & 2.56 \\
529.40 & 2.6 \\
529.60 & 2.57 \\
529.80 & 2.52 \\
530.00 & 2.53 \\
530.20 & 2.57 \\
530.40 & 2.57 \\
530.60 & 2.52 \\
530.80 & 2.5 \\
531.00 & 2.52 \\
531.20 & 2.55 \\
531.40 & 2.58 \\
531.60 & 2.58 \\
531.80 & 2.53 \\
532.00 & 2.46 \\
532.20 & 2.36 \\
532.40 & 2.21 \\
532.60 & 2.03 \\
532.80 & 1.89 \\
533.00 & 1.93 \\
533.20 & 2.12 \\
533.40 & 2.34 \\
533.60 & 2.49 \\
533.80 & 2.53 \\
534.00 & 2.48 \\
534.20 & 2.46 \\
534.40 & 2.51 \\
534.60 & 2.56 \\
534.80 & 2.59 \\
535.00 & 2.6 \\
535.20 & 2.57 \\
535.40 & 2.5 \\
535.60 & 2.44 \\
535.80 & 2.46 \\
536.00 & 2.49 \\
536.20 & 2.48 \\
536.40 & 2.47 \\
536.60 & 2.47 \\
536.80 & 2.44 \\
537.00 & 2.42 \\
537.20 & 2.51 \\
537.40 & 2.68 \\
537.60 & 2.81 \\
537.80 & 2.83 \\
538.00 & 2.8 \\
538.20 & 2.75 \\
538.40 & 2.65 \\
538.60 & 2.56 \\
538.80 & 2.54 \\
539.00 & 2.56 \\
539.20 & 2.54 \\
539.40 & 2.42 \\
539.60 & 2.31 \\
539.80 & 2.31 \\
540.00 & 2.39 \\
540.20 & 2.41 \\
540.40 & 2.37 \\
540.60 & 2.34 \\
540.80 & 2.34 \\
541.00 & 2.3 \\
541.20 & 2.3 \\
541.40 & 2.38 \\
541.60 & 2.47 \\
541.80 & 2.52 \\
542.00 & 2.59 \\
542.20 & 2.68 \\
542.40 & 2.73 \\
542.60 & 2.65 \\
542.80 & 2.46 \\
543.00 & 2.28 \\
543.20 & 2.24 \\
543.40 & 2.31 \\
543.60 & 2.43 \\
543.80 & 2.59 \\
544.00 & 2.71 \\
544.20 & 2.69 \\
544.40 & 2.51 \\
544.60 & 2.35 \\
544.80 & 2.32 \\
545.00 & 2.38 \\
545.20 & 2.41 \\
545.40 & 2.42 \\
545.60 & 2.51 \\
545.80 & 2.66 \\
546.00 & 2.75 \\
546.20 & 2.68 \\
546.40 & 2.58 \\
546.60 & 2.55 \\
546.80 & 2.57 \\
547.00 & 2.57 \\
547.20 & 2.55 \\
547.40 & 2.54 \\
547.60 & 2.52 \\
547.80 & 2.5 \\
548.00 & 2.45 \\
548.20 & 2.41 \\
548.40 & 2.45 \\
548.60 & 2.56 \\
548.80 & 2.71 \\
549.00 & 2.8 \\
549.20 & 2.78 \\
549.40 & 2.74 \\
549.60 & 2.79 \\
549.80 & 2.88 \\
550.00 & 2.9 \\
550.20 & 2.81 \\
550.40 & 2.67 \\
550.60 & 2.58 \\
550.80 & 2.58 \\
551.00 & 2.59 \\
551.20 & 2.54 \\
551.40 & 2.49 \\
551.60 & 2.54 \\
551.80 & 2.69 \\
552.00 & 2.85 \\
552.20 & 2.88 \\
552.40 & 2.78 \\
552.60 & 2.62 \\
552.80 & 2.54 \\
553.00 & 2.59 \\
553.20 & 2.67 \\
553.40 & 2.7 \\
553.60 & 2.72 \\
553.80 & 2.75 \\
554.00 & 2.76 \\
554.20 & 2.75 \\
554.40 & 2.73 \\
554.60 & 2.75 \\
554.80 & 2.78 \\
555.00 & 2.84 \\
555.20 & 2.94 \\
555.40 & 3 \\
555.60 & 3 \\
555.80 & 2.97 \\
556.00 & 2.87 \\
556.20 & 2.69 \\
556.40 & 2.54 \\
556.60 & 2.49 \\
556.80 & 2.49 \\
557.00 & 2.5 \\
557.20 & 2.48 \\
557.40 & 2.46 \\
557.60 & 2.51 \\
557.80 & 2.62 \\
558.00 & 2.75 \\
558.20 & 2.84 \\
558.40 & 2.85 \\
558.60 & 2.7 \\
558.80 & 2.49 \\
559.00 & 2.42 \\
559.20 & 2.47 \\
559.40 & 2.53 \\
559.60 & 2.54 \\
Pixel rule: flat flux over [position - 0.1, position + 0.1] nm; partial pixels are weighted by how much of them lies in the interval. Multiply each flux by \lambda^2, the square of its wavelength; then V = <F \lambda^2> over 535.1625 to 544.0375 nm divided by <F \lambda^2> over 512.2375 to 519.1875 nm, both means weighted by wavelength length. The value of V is 1.77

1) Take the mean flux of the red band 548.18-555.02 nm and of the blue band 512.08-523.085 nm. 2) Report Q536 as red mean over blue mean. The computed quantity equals 1.62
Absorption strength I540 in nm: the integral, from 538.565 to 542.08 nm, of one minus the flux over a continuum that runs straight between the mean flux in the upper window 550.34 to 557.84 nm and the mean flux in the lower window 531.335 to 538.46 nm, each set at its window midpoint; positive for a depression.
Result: 0.15 nm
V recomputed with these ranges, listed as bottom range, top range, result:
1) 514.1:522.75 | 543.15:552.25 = 1.77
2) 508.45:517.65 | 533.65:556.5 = 1.84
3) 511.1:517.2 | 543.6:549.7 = 1.82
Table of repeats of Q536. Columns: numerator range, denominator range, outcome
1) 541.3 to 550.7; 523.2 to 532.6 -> 1.09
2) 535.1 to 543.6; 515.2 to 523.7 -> 1.44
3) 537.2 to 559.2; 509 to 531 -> 1.38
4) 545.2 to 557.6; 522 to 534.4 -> 1.14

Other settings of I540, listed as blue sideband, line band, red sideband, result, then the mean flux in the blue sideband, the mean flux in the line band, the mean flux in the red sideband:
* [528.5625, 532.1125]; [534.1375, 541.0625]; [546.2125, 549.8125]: 0.15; 2.55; 2.51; 2.6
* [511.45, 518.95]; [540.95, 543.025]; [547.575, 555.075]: -0.10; 1.54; 2.5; 2.68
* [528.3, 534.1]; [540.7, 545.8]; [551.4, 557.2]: 0.23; 2.44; 2.47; 2.72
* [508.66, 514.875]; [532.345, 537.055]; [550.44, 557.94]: -0.44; 1.61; 2.4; 2.68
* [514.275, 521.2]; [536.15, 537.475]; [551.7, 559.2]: -0.23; 1.52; 2.49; 2.7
